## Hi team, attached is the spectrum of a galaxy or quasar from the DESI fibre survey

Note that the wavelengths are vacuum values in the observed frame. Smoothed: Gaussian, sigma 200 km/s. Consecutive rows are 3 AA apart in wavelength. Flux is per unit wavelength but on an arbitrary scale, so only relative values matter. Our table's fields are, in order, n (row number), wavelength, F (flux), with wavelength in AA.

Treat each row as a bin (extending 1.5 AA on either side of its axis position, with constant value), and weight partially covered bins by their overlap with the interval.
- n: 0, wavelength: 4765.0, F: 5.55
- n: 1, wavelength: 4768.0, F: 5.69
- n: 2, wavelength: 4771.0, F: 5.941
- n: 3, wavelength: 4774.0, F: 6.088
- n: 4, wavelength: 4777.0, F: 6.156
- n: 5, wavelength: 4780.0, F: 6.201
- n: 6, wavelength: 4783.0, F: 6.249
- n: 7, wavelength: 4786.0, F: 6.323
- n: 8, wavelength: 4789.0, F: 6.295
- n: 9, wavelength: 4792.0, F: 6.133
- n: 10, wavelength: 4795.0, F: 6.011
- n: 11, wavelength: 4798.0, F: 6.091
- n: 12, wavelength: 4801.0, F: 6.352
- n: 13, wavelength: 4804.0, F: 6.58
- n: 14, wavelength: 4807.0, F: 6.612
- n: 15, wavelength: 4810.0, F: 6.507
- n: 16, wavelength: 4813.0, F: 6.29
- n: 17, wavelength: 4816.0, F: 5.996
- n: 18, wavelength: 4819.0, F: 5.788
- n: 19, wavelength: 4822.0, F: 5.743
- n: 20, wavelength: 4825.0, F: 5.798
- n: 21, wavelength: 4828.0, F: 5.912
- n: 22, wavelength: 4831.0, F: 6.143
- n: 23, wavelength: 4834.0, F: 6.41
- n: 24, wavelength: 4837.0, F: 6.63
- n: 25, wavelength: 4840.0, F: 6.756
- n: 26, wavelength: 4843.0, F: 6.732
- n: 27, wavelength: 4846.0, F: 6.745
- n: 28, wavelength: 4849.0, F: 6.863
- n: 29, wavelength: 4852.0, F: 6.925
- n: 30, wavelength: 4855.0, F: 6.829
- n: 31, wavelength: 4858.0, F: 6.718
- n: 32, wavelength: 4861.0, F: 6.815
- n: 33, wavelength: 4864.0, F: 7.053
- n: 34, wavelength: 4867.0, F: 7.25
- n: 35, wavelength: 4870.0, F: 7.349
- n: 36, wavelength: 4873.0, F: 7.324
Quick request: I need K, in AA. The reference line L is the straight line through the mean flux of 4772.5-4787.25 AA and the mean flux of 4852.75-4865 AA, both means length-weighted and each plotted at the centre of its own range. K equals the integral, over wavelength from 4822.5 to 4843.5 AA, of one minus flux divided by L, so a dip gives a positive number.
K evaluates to 1.1 AA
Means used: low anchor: 6.2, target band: 6.29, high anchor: 6.85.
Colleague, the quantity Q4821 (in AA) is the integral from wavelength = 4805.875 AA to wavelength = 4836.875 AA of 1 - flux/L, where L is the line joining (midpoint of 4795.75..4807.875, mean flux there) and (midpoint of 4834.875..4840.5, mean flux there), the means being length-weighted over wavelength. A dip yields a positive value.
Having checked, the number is 1.8 AA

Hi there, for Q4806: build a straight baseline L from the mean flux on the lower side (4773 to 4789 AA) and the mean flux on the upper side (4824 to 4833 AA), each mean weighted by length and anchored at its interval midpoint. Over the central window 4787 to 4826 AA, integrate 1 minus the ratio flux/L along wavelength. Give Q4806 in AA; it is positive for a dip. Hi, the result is -0.5 AA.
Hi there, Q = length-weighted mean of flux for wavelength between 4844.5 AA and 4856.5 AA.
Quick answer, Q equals 6.84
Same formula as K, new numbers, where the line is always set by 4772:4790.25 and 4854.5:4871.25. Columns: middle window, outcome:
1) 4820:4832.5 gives 1.42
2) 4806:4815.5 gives 0.13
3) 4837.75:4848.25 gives 0.11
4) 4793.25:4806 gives 0.24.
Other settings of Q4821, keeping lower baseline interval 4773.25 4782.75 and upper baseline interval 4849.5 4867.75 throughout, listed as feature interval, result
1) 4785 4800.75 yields 0.3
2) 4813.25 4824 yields 1.1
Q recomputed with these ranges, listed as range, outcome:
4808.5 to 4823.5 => 6.06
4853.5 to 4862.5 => 6.79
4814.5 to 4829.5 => 5.85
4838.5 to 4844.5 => 6.74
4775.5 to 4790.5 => 6.24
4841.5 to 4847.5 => 6.74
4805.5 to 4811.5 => 6.56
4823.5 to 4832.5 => 5.95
